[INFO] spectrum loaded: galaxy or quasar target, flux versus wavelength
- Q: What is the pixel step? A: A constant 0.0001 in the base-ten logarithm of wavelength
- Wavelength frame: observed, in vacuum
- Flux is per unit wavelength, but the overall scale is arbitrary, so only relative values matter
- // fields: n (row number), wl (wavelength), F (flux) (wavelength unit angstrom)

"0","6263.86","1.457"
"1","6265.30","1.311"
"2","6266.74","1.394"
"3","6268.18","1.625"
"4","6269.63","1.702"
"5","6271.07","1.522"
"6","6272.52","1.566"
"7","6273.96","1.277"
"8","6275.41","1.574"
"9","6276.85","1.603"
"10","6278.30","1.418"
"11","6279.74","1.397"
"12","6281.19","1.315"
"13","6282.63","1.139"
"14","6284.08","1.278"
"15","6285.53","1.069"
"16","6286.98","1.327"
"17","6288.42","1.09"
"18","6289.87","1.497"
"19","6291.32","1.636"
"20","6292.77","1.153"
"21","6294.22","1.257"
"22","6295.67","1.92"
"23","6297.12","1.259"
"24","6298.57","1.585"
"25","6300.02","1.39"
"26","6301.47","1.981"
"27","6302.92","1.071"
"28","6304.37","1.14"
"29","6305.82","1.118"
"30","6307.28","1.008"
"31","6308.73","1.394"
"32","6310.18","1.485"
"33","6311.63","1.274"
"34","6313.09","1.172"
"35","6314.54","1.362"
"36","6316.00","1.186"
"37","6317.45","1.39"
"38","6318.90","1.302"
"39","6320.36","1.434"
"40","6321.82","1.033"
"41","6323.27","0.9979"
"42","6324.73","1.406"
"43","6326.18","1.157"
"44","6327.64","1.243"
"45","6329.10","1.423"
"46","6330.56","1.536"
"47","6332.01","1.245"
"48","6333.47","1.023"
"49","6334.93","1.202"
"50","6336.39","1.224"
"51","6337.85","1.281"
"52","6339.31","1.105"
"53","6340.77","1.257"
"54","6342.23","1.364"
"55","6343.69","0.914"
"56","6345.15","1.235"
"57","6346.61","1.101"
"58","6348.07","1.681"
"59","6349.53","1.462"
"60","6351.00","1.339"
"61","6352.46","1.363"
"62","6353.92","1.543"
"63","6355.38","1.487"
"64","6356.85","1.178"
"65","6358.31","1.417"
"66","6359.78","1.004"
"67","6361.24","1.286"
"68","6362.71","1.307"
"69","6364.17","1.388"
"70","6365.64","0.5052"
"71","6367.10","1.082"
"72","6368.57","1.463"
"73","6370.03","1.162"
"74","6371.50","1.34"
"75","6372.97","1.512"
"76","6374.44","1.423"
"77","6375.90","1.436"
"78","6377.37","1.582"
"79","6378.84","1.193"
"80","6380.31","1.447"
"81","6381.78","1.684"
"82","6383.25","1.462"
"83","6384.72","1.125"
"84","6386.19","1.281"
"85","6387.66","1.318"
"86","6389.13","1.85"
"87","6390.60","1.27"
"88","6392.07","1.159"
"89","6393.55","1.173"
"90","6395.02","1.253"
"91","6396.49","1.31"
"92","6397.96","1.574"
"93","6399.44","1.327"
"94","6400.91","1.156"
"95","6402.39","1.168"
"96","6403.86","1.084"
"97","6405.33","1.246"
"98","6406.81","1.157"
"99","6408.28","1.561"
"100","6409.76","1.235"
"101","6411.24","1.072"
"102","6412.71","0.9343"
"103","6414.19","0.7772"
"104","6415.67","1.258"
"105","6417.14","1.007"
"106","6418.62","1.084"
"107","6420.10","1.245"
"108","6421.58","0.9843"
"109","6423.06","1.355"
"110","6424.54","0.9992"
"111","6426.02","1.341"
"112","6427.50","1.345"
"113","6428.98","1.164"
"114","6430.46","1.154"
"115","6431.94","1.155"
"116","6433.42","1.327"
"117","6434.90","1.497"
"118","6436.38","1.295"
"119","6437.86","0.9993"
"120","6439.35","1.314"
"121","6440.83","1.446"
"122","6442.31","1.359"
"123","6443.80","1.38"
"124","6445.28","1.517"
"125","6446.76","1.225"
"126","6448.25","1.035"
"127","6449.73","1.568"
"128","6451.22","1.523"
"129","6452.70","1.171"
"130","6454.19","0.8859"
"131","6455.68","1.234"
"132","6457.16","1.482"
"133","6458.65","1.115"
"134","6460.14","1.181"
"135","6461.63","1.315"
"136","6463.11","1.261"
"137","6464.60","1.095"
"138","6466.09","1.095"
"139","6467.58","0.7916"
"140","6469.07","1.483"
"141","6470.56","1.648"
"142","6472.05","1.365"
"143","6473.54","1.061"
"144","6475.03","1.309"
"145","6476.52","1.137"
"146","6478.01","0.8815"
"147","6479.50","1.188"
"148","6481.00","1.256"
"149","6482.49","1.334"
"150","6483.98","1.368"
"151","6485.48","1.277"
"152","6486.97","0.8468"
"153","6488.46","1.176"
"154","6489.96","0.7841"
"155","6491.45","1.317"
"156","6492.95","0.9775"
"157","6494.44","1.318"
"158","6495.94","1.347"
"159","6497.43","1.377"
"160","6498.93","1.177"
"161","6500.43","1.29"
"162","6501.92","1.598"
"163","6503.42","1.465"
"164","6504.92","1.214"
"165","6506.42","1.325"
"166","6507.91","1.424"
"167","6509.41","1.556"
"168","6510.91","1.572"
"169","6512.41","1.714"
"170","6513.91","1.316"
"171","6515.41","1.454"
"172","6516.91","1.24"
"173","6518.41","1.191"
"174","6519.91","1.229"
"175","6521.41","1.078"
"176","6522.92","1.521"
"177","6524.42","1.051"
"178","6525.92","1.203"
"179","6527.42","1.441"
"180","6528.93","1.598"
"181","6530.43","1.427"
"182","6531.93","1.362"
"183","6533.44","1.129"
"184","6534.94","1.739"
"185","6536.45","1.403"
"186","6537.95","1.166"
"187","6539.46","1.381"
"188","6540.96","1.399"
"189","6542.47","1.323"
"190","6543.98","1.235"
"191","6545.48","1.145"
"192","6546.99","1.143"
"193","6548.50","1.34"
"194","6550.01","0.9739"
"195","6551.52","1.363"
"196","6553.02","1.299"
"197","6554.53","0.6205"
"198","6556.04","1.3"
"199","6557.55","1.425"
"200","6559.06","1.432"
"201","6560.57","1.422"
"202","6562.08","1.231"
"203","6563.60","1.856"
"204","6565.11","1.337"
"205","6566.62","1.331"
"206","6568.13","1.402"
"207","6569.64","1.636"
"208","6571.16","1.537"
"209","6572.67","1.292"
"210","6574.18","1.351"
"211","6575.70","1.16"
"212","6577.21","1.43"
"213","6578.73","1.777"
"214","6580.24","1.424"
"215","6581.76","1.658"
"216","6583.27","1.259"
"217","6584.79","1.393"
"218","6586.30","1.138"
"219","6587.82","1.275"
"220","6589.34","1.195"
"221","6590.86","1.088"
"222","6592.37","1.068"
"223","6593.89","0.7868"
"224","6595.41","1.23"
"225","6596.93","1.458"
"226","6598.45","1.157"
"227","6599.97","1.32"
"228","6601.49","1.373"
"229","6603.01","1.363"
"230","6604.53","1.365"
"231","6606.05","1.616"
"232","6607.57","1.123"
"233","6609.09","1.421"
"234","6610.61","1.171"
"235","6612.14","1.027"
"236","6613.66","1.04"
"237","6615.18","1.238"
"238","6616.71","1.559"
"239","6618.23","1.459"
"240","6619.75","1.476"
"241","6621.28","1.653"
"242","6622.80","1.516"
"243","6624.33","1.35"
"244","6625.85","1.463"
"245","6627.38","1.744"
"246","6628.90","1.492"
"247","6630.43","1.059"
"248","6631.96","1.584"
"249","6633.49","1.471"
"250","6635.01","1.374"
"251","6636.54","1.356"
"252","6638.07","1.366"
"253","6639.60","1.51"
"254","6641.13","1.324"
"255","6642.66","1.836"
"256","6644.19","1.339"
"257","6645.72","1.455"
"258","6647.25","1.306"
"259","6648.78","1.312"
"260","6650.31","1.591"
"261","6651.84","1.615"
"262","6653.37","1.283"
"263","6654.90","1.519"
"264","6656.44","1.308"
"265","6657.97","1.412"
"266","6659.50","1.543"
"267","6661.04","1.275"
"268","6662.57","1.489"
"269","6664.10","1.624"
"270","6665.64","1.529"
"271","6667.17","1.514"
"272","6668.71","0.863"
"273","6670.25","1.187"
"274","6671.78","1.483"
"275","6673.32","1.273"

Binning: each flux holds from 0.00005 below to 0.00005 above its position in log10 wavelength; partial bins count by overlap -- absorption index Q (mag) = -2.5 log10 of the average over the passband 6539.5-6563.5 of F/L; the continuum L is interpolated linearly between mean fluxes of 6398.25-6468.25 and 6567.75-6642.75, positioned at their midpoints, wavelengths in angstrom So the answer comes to 0.04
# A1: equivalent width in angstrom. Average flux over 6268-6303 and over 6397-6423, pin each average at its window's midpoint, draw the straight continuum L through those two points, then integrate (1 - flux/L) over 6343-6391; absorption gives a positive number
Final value -2.6 angstrom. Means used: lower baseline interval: 1.43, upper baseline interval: 1.17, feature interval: 1.33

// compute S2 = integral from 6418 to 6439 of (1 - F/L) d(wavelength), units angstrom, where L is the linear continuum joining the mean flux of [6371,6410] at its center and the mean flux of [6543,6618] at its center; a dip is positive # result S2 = 1.96 angstrom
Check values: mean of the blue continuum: 1.35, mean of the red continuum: 1.3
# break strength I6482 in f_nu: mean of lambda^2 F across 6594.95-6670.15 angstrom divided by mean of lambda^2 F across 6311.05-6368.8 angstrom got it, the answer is 1.22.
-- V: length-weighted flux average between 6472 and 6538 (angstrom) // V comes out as 1.29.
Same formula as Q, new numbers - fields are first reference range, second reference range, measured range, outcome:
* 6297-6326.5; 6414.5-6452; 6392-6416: 0.06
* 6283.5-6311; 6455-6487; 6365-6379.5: 0.02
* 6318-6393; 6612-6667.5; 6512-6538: 0.03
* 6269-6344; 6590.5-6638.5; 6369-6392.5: -0.05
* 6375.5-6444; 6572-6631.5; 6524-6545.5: -0.03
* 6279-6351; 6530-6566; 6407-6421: 0.15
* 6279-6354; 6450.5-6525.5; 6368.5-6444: 0.00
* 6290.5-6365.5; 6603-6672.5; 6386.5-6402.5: 0.00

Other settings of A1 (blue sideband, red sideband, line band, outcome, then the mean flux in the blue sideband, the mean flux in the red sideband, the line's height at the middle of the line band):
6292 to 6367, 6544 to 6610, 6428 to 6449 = 0.3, 1.28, 1.31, 1.3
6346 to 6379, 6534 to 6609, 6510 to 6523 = -0.4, 1.32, 1.32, 1.32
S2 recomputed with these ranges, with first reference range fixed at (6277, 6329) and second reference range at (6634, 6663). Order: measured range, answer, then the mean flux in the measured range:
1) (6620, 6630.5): -0.5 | 1.5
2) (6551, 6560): 1.0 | 1.24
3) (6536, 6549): 1.1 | 1.28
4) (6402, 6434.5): 4.4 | 1.17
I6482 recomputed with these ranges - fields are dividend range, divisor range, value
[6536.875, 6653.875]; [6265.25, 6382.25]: 1.11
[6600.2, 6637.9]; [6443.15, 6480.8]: 1.18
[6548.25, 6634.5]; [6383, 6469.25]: 1.14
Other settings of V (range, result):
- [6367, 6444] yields 1.27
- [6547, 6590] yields 1.35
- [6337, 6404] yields 1.31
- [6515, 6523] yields 1.26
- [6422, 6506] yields 1.25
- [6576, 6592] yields 1.35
